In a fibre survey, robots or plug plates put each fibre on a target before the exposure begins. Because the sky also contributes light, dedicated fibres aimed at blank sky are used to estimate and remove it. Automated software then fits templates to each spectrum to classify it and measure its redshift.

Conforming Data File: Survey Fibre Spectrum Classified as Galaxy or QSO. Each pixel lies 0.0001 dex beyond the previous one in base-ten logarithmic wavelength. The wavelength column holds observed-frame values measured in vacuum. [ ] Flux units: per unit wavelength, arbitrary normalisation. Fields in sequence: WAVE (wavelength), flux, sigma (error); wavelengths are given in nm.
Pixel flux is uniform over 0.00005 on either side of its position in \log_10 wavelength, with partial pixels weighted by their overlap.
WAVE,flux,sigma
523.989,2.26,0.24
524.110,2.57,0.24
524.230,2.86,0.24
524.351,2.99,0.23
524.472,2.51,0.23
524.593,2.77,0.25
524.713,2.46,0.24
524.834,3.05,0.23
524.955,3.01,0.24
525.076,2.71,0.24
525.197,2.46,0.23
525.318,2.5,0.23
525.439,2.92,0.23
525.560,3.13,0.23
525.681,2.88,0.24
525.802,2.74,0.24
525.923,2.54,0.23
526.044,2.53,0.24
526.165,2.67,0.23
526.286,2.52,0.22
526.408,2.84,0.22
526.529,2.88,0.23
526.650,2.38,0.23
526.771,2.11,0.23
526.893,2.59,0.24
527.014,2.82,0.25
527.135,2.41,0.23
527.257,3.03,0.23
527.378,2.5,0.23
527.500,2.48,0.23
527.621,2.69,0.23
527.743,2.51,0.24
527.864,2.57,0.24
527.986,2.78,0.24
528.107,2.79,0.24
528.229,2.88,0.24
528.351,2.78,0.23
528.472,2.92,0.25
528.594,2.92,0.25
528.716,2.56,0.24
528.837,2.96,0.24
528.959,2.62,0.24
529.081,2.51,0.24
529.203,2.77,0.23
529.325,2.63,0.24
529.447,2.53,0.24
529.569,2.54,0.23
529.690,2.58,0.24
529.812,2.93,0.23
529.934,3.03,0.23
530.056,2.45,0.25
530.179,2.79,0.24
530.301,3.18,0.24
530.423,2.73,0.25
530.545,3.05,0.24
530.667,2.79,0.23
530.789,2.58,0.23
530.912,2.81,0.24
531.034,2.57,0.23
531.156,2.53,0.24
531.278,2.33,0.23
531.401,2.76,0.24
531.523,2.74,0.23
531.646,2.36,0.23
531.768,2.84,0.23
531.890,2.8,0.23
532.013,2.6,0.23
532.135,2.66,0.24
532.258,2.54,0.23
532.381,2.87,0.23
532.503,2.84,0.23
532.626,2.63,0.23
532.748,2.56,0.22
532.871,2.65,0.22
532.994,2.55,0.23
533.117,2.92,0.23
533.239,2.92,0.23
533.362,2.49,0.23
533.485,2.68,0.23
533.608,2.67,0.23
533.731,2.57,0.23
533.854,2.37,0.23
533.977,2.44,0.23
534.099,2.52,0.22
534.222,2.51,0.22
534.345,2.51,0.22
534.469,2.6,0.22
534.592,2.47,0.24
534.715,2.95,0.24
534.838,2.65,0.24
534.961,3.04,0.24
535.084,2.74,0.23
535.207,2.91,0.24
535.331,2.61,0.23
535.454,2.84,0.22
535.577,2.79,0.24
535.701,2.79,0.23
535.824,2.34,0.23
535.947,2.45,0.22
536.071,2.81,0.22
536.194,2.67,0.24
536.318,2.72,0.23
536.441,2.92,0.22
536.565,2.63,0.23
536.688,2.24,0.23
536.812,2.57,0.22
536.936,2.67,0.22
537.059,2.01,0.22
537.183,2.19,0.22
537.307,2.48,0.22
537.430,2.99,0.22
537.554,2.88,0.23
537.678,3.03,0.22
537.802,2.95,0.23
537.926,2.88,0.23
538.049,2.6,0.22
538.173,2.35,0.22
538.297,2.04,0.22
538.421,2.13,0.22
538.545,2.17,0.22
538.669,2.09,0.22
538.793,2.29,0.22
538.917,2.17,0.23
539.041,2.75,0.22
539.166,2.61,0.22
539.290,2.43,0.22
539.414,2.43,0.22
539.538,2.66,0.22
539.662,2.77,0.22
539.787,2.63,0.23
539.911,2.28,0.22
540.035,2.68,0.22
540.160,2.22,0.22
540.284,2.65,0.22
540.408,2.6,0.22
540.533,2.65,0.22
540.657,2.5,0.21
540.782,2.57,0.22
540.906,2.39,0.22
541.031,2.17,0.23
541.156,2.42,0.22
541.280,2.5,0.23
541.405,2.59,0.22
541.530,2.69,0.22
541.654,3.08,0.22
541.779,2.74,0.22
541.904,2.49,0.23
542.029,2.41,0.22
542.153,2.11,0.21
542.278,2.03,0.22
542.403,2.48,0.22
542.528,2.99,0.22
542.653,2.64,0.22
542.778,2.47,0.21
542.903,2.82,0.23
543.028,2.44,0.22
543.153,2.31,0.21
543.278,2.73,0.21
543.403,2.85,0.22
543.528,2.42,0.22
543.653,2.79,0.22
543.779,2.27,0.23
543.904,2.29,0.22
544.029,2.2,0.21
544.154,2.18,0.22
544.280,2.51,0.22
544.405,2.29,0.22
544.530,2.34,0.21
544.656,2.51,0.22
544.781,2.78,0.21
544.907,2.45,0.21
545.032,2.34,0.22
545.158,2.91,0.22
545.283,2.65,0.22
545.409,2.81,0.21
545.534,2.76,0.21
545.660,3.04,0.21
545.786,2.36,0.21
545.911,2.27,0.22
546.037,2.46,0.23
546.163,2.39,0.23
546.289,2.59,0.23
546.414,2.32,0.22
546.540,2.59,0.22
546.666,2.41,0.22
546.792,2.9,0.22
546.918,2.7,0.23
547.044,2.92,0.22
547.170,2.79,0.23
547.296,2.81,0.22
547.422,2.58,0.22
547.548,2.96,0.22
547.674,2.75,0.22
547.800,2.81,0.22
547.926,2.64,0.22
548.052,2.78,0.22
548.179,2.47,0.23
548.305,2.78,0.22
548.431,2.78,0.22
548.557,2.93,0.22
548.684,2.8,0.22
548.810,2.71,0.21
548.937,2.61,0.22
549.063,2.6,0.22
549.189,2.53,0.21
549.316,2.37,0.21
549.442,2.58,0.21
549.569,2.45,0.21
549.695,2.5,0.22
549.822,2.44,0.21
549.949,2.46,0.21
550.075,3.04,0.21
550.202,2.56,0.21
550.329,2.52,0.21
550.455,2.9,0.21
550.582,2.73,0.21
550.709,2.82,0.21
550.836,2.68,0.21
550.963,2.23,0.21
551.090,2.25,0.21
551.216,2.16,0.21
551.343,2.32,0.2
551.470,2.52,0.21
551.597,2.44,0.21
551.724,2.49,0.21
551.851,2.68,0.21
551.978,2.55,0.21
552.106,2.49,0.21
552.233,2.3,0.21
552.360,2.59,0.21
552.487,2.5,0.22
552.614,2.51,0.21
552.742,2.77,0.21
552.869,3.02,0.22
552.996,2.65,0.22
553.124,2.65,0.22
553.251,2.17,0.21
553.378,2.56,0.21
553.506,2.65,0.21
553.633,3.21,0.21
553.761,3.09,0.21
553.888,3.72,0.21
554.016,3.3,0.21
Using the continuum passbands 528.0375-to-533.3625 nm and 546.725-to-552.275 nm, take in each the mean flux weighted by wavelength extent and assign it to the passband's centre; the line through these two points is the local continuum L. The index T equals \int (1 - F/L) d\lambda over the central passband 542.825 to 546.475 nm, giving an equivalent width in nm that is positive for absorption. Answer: 0.17 nm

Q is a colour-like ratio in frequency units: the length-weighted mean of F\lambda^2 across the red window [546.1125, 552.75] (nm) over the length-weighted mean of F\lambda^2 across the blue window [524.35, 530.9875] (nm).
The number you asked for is 1.04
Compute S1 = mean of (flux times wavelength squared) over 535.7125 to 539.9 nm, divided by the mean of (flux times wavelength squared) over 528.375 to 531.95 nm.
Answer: 0.96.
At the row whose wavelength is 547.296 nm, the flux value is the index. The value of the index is 2.81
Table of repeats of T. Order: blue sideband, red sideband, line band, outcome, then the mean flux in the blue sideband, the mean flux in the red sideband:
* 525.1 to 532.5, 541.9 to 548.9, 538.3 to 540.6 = 0.16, 2.69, 2.59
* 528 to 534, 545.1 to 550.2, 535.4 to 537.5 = 0.07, 2.7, 2.65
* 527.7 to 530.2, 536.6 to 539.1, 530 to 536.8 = -0.20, 2.72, 2.48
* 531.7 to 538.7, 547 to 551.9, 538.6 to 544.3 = 0.27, 2.62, 2.62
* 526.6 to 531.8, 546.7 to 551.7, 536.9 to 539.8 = 0.17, 2.68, 2.63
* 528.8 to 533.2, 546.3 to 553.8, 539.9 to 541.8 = 0.08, 2.7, 2.63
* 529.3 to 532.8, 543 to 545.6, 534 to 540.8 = 0.10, 2.7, 2.52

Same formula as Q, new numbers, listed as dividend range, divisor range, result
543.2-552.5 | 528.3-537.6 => 1.02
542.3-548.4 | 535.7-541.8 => 1.05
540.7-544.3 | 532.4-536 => 0.97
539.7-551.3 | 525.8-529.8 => 1.03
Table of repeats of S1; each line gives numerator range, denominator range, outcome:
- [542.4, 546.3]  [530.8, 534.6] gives 1.01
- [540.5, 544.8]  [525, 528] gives 1.00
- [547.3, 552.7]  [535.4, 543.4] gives 1.06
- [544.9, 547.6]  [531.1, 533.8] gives 1.05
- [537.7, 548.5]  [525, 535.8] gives 1.00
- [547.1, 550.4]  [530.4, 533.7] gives 1.06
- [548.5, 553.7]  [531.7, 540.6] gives 1.05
